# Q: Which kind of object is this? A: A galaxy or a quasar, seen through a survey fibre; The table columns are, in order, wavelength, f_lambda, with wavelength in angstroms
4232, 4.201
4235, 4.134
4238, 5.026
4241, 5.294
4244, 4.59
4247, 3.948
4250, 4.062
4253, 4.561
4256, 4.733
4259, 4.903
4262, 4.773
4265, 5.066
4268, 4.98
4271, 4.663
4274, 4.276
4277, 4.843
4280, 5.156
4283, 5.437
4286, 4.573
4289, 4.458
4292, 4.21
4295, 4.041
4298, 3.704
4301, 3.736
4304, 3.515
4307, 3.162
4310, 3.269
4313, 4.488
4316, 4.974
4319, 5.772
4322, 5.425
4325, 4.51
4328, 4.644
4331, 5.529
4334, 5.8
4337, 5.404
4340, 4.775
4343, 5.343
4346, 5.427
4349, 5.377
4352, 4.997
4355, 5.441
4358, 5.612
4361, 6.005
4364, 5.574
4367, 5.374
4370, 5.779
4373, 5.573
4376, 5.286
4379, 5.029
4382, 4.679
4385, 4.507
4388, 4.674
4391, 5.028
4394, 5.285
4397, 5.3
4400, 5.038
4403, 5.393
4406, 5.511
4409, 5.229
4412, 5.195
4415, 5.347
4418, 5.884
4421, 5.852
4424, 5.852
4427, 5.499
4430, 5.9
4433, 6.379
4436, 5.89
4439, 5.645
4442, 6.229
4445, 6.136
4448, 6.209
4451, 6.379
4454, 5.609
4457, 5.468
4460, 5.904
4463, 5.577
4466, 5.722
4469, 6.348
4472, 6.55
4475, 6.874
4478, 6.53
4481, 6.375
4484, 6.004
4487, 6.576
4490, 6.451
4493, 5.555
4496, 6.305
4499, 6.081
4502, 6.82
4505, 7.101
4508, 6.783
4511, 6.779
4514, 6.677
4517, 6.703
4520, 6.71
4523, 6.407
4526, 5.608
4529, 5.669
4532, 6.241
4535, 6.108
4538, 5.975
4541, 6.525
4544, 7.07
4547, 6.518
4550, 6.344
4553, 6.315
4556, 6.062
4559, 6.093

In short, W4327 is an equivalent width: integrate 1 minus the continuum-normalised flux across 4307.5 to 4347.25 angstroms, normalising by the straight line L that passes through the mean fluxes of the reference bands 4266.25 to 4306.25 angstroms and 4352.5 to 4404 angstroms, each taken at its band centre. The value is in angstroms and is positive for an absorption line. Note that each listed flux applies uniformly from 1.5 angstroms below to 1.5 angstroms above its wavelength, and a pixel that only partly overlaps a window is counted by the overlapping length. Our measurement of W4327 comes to -1.5 angstroms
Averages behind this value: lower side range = 4.41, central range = 4.98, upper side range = 5.26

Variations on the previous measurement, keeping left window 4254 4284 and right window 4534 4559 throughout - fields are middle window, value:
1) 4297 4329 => 5.1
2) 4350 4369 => -0.5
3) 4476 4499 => -0.8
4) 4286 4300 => 2.4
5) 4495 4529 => -1.9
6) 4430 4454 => -1.2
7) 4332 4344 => -0.2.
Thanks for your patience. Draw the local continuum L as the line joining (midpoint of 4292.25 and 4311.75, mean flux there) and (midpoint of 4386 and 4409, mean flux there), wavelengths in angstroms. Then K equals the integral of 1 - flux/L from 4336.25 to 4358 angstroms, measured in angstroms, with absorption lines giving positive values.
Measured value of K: -4.6 angstroms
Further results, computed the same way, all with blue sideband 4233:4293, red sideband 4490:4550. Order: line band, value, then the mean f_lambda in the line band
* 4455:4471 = 0.5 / 5.82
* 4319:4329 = 0.2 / 5.01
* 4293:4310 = 4.6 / 3.62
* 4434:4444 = -0.2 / 5.95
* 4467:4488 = -1.1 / 6.44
